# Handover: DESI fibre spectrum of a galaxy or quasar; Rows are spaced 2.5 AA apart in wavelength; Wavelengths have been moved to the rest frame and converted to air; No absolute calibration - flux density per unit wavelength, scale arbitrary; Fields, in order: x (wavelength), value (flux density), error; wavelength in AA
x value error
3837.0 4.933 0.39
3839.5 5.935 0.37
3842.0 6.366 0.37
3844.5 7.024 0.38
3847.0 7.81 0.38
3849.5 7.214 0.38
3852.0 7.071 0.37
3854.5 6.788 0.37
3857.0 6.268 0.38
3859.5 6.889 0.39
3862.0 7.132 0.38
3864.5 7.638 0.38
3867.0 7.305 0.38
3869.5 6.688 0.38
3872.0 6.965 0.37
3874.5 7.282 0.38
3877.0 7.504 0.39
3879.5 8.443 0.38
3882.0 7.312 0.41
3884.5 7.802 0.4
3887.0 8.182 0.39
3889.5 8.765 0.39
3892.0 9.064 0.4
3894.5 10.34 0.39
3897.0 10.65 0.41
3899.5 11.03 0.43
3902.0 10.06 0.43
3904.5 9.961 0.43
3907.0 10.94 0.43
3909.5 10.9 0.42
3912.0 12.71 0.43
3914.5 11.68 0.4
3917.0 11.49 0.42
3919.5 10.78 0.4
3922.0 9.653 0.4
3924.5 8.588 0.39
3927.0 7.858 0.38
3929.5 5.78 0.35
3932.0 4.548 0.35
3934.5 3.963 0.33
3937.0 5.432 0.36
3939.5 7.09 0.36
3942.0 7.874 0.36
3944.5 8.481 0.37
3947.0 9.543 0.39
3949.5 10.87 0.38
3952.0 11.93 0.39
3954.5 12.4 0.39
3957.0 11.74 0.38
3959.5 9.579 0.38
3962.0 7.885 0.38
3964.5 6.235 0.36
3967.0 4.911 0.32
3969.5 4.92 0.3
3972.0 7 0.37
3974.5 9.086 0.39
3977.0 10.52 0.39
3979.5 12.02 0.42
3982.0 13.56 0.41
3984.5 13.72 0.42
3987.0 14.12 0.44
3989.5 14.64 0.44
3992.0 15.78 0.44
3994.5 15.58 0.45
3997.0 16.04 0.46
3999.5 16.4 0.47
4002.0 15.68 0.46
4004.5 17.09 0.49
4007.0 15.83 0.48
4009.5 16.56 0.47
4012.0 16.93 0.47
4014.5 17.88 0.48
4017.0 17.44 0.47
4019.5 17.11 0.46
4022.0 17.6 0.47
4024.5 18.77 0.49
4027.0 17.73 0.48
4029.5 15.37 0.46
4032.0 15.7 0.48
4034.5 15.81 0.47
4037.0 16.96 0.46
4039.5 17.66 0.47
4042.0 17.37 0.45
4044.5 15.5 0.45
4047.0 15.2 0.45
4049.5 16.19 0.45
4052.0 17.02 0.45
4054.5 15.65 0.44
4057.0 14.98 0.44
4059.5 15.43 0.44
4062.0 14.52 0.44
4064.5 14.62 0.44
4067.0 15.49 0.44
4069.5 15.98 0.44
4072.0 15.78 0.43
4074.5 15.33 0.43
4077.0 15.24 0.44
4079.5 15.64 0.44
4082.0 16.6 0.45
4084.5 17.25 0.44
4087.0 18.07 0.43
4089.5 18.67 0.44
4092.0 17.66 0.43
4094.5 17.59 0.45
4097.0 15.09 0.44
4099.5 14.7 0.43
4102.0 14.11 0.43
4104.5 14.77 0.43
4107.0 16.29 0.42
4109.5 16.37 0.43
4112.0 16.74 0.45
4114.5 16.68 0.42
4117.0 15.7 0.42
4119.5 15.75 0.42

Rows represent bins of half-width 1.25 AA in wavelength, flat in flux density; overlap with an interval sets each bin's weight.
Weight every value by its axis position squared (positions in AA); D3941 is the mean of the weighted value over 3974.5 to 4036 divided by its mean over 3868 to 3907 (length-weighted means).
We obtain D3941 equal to 1.90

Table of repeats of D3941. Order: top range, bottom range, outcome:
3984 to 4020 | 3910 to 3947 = 2.00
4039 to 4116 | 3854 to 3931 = 2.00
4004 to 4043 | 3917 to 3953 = 2.19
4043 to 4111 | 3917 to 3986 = 1.92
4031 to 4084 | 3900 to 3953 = 1.87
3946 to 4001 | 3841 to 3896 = 1.58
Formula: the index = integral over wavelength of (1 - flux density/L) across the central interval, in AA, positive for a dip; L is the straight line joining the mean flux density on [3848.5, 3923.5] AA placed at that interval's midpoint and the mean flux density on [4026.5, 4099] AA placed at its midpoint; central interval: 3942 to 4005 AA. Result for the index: 5.6 AA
